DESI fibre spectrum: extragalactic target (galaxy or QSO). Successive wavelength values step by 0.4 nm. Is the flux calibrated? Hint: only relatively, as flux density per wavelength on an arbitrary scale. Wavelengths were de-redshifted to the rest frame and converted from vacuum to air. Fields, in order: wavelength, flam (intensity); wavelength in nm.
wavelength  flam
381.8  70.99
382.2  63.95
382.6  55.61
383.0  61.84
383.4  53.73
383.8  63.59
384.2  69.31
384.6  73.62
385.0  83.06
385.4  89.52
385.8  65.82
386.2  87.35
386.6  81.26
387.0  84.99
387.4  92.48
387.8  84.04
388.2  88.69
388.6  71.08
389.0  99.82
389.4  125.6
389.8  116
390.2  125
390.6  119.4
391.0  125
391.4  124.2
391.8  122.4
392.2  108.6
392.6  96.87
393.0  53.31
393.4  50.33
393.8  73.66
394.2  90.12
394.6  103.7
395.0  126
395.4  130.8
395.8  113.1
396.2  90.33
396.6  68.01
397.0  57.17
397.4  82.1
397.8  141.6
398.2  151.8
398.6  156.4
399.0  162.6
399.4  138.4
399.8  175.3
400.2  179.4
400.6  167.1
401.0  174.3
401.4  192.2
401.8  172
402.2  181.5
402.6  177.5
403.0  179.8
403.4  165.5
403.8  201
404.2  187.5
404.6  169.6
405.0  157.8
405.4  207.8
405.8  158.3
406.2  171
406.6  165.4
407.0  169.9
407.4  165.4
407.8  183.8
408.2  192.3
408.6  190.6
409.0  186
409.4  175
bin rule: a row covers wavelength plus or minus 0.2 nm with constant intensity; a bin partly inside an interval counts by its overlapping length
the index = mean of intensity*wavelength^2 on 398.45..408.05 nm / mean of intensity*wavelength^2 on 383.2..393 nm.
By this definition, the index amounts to 2.01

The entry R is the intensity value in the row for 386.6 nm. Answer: 81.26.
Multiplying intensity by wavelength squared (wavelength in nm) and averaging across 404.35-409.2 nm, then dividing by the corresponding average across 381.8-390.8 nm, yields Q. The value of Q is 2.32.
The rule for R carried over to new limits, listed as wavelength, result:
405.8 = 158.3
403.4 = 165.5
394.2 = 90.12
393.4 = 50.33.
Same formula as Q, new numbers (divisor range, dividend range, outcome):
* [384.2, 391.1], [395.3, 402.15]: 1.58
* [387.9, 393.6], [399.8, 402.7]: 1.84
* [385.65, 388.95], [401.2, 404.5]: 2.37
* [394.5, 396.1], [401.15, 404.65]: 1.60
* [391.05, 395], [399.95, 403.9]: 1.98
